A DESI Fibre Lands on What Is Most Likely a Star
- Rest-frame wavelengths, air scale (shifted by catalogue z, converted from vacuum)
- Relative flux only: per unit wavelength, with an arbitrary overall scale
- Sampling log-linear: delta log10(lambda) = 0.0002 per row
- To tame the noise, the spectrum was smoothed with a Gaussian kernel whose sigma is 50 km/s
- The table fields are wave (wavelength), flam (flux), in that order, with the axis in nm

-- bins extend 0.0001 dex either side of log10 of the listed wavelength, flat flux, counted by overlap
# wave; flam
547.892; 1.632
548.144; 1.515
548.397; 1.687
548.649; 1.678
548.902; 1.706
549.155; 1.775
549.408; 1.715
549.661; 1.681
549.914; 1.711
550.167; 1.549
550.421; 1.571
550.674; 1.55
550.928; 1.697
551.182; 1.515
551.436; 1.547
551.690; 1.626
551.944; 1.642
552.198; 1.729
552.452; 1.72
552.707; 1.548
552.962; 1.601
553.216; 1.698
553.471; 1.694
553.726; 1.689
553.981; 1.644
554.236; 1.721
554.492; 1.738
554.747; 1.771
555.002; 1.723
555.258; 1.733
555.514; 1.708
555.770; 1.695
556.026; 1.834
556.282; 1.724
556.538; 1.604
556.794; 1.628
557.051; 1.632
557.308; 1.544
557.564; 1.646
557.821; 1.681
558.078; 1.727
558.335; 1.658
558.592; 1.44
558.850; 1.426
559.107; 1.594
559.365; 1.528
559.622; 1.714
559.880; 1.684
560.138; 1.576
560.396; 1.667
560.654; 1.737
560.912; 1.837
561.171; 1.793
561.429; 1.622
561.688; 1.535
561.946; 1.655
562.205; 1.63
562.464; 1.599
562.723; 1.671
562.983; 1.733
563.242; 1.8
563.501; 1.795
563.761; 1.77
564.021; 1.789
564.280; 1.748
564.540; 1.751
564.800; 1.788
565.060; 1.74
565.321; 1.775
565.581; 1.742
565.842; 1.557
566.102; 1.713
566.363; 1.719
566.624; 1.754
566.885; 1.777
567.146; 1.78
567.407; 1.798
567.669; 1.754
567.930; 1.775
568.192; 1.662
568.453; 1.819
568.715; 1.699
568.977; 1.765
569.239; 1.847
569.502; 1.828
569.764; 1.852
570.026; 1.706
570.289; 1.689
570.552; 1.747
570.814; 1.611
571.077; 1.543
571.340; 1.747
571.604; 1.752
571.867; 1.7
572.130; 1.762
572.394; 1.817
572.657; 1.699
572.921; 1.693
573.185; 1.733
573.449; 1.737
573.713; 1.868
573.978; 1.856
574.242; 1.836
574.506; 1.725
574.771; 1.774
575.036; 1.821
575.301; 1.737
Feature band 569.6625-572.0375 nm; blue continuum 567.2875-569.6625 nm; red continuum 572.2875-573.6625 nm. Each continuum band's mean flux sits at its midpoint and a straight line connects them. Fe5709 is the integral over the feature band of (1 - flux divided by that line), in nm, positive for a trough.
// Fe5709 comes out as 0.07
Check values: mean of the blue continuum 1.77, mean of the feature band 1.7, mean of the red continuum 1.74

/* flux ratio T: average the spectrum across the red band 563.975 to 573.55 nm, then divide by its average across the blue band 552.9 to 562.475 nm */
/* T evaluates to 1.05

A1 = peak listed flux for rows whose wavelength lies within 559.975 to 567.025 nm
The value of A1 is 1.837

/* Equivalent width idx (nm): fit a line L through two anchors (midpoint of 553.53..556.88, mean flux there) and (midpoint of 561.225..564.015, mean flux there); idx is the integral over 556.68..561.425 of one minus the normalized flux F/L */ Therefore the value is 0.166 nm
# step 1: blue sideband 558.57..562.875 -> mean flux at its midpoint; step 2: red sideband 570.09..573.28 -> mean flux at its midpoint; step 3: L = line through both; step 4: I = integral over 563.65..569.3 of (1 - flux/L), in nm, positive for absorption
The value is -0.260 nm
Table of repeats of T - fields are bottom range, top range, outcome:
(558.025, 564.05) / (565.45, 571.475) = 1.04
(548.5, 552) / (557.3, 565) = 1.02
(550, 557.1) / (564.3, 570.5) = 1.05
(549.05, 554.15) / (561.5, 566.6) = 1.04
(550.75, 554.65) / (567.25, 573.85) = 1.05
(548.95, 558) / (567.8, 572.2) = 1.04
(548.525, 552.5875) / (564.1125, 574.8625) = 1.06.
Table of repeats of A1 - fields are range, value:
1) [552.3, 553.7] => 1.72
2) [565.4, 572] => 1.852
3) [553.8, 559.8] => 1.834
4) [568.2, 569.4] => 1.847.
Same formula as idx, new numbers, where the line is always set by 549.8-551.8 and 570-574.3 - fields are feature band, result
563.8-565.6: -0.08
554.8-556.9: -0.11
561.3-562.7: 0.05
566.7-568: -0.06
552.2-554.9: -0.12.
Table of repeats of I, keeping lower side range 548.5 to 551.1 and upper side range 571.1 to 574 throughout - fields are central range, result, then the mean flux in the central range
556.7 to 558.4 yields 0.046 nm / 1.64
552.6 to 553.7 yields 0.021 nm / 1.64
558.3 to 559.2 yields 0.096 nm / 1.51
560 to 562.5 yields 0.055 nm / 1.67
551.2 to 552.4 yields 0.028 nm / 1.63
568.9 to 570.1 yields -0.048 nm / 1.81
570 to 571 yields 0.036 nm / 1.68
